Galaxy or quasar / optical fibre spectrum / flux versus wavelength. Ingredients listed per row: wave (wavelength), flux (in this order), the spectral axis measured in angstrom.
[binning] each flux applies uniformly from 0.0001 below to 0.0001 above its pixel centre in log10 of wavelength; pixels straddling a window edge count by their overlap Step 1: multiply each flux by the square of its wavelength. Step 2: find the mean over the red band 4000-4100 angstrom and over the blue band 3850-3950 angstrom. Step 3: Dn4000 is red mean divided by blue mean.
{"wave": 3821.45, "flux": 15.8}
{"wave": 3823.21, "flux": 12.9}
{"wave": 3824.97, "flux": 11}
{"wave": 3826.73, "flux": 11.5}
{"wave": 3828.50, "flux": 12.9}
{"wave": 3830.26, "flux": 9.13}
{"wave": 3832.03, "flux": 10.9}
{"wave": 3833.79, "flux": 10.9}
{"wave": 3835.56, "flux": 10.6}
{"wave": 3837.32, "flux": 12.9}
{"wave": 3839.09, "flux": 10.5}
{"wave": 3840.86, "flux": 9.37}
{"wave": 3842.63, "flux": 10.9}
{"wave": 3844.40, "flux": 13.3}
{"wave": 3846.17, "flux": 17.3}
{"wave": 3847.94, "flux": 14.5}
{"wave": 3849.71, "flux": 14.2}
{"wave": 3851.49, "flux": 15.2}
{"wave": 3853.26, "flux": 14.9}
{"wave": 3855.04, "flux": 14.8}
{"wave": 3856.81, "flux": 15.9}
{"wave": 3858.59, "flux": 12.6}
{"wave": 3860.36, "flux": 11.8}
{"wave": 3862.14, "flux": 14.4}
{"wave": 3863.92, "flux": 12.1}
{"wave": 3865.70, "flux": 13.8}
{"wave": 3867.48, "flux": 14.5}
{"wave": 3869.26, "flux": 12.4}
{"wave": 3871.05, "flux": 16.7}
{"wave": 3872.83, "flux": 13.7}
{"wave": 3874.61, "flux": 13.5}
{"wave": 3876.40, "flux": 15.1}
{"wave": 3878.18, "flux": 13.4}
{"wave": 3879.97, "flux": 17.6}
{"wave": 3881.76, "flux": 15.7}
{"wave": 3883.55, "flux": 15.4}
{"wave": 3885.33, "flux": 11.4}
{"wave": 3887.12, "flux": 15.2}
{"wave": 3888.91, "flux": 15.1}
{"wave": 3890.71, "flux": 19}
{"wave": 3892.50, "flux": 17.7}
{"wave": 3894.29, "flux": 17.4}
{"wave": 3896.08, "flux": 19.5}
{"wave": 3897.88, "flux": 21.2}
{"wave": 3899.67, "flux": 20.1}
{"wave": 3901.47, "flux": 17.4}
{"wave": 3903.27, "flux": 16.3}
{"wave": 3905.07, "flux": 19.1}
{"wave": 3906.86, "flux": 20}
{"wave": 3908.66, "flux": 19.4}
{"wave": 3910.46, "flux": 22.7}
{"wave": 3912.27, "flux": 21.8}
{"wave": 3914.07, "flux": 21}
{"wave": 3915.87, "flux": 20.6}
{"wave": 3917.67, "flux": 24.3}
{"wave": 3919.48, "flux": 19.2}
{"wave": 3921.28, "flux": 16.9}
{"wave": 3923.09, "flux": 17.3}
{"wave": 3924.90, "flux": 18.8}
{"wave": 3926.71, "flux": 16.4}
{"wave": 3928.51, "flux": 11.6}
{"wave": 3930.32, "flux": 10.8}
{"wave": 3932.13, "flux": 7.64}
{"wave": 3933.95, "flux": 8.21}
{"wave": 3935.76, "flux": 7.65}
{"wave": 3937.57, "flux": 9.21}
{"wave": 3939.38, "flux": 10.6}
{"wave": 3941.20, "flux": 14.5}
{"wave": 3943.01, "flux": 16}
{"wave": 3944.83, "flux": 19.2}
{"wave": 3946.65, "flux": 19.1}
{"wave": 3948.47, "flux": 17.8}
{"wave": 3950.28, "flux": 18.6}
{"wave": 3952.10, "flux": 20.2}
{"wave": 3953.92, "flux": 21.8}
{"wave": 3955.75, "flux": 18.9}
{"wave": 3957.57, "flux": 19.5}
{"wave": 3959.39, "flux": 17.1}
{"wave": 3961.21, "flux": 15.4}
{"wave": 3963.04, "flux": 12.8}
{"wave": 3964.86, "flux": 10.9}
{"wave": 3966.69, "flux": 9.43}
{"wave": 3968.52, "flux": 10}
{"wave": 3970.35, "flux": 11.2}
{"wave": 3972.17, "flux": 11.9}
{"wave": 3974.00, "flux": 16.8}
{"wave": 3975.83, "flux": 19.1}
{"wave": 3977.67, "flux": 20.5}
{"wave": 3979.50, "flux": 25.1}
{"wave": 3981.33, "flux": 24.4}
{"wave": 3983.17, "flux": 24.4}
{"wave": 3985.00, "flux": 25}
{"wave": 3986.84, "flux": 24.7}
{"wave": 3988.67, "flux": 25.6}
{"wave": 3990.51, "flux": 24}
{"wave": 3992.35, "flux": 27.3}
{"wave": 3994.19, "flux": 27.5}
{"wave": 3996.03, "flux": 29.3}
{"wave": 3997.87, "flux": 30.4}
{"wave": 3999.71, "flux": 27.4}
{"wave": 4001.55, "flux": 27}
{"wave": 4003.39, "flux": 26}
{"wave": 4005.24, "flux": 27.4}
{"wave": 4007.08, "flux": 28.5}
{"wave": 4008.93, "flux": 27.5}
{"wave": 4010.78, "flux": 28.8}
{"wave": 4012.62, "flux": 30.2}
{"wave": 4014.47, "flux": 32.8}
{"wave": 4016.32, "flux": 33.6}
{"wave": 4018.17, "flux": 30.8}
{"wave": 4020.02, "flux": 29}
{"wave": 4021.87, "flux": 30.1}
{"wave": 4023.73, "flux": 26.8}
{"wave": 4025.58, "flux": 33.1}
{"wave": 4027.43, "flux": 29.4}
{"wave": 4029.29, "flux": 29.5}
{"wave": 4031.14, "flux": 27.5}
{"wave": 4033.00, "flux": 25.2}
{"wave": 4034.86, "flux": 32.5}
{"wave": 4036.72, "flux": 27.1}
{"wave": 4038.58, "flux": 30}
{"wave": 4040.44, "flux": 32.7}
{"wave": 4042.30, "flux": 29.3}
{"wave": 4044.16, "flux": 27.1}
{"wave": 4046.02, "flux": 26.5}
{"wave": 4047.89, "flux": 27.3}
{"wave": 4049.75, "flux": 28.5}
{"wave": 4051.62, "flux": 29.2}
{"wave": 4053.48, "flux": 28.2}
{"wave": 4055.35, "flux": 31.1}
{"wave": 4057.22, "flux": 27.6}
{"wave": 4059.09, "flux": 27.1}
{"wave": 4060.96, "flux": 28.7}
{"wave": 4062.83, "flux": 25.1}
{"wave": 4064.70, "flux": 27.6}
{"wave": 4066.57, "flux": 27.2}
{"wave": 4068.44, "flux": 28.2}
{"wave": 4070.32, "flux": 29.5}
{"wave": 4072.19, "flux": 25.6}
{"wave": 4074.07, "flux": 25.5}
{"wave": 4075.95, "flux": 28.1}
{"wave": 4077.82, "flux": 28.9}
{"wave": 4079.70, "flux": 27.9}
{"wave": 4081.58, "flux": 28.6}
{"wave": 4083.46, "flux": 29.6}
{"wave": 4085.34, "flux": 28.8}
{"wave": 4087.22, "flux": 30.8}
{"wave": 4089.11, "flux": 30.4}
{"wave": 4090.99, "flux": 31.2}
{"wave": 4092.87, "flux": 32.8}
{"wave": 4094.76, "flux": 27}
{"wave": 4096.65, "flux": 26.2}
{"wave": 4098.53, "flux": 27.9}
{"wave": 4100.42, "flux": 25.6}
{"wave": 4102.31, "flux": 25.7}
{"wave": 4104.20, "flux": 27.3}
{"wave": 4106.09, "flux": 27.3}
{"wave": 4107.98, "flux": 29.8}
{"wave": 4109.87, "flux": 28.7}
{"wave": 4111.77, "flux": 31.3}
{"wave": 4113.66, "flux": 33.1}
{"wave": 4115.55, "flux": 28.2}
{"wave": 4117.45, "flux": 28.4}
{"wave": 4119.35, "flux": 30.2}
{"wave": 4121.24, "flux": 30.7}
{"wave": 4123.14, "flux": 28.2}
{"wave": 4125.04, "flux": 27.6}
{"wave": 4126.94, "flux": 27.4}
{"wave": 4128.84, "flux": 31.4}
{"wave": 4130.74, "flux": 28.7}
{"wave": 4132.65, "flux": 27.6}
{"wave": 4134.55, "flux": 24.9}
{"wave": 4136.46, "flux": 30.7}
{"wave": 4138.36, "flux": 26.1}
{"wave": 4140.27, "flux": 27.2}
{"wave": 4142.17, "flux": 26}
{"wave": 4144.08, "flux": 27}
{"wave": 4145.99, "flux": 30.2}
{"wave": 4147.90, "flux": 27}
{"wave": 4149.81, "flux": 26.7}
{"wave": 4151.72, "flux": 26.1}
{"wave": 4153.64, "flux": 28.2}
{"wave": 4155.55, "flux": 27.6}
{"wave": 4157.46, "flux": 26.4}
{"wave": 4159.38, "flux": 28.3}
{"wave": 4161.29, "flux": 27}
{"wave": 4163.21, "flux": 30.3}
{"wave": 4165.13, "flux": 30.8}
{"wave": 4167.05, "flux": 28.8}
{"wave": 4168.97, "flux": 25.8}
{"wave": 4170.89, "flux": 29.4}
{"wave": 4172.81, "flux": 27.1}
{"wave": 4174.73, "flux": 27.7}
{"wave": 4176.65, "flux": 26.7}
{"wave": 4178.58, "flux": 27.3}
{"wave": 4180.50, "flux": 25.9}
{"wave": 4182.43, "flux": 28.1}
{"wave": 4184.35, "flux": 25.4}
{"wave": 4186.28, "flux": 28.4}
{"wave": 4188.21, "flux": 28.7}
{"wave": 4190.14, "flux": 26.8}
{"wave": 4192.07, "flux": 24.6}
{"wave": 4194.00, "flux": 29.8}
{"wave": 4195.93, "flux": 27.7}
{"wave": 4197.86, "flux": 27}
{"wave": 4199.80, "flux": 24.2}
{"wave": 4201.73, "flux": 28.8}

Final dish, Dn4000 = 1.95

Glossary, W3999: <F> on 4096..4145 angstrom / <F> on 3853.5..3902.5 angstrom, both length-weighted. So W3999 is 1.83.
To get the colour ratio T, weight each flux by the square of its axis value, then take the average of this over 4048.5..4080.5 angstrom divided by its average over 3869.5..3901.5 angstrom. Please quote 1.87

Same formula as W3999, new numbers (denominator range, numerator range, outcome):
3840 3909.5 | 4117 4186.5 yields 1.80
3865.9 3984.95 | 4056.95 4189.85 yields 1.69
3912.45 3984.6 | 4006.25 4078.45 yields 1.75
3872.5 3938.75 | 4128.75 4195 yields 1.68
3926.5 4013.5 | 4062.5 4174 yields 1.45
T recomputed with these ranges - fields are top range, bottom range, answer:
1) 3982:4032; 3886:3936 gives 1.72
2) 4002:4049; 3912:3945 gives 2.02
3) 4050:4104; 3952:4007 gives 1.40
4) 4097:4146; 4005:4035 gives 1.01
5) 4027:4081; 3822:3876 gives 2.40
